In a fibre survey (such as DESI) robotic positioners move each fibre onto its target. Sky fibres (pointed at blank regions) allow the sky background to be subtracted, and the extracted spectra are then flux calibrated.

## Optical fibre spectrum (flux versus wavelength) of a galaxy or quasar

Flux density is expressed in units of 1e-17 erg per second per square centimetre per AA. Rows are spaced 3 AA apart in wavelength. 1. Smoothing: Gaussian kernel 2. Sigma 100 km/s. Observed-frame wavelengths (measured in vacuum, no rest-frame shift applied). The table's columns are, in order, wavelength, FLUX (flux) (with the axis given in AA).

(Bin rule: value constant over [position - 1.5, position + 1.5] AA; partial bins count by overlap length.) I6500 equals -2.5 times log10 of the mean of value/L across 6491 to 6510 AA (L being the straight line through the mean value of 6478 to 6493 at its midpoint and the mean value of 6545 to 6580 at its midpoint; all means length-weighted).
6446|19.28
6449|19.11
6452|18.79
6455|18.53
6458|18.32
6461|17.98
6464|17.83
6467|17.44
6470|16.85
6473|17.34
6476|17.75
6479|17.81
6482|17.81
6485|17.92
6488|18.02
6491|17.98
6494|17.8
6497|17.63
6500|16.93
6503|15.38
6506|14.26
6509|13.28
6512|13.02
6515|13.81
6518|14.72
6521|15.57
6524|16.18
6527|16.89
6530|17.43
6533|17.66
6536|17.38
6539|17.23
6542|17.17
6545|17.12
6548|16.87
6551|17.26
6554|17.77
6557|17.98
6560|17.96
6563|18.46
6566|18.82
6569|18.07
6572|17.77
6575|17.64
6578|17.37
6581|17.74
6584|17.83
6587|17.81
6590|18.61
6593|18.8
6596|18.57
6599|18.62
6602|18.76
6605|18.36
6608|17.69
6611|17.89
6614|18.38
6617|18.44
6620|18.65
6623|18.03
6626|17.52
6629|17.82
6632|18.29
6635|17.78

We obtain 0.11 mag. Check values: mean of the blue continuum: 17.9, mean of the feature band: 16.1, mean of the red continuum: 17.8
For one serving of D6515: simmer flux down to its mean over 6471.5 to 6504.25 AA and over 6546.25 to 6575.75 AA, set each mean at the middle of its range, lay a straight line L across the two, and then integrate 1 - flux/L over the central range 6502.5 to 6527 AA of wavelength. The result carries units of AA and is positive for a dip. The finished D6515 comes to 4.2 AA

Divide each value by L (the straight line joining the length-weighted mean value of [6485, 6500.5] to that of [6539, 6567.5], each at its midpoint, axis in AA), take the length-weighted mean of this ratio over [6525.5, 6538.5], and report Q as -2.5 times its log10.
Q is 0.02 mag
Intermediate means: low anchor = 17.7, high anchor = 17.7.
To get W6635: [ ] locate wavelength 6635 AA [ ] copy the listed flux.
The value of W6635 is 17.78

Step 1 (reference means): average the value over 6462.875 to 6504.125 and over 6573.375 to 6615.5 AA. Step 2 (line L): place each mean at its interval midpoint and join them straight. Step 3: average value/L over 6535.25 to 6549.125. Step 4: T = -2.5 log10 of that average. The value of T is 0.04 mag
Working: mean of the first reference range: 17.5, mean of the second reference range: 18.1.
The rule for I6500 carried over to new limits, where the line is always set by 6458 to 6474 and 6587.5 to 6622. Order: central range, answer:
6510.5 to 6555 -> 0.10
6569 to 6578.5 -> 0.03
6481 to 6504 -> 0.02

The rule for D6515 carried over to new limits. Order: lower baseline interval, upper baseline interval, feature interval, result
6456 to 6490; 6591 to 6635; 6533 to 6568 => 0.8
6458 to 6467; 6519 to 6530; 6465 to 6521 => 2.4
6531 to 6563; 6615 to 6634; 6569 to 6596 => -0.3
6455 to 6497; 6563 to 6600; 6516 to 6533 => 1.6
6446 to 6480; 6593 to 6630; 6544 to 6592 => 0.9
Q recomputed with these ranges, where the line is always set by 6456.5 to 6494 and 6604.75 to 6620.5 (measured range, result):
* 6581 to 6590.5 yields 0.01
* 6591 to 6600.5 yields -0.03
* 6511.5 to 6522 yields 0.24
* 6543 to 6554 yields 0.05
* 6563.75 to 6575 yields -0.01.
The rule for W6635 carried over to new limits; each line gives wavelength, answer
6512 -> 13.02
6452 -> 18.79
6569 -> 18.07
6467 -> 17.44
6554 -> 17.77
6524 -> 16.18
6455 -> 18.53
